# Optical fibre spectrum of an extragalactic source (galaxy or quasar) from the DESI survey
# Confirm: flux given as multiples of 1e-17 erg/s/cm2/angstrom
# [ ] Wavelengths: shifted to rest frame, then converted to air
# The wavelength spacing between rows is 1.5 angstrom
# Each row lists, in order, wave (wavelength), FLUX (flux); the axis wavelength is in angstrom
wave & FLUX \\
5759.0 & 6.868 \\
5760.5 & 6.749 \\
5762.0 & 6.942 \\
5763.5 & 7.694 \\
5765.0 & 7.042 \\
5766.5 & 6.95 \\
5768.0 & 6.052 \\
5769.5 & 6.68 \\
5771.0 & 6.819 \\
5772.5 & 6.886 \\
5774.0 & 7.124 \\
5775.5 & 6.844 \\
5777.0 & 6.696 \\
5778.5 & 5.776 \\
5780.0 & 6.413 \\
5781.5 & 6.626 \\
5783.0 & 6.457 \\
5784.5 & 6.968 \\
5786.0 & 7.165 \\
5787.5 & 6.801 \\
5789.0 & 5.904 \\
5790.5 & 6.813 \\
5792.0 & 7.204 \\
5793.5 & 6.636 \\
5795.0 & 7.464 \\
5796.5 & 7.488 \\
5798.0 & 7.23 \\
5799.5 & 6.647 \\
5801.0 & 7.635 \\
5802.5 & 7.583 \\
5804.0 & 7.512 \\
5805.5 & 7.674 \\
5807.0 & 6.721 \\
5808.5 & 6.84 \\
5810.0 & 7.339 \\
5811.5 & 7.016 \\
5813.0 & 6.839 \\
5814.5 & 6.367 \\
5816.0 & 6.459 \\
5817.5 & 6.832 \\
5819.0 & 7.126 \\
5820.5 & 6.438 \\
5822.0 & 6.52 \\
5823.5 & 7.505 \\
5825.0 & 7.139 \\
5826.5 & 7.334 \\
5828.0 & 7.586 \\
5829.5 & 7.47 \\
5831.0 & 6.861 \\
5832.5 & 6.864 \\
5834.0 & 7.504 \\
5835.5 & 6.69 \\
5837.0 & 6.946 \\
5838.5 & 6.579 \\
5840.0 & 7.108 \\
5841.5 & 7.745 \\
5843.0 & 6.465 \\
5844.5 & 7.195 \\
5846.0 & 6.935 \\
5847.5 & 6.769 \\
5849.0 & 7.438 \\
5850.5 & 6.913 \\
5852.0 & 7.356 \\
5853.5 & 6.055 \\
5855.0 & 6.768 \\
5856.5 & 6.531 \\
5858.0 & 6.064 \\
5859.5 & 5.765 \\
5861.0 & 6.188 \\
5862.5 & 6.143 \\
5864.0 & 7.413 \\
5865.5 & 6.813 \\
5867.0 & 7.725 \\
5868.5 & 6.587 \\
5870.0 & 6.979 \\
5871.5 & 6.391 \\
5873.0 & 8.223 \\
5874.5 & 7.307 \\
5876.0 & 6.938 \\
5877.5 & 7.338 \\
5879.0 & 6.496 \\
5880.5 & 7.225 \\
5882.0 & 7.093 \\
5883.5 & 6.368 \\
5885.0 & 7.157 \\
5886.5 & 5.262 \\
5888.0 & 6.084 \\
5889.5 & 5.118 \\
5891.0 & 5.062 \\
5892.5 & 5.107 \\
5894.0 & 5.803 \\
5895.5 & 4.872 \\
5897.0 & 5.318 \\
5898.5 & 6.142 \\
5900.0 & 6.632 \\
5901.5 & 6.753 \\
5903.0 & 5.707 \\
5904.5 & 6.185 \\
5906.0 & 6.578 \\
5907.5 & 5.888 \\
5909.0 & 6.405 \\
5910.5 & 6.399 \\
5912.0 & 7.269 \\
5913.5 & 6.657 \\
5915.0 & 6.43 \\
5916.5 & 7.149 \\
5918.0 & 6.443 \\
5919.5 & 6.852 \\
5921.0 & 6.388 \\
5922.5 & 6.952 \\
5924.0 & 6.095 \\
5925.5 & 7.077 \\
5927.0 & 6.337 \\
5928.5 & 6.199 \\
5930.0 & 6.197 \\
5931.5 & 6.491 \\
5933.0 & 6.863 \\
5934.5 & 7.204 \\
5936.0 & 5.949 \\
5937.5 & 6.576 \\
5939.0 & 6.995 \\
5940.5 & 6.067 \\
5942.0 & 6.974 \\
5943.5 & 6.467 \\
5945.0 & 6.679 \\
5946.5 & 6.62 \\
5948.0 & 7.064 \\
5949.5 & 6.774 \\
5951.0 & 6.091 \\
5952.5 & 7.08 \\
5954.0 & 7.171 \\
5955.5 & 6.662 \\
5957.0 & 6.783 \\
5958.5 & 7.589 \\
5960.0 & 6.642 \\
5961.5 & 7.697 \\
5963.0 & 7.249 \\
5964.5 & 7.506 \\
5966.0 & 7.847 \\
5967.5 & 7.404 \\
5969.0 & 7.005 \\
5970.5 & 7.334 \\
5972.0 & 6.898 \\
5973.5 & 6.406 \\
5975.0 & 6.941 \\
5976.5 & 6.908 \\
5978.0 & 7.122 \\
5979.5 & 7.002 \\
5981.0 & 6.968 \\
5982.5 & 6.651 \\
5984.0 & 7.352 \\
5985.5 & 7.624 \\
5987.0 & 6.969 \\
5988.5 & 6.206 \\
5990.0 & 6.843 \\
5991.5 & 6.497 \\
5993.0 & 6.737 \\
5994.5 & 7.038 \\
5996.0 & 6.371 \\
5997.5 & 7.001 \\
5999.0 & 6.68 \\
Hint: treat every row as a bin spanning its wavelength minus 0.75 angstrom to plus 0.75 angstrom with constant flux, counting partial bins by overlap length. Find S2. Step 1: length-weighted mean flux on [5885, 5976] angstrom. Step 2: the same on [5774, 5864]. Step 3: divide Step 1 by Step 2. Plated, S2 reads 0.95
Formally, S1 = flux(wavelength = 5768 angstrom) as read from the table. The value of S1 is 6.052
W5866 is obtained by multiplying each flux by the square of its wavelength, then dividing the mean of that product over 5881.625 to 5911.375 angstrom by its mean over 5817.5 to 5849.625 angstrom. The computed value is 0.9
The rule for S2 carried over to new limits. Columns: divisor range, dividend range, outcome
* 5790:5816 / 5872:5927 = 0.90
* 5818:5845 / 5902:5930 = 0.92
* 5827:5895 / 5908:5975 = 1.01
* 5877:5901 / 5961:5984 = 1.18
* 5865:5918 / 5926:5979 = 1.06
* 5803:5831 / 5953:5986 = 1.01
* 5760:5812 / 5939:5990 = 1.01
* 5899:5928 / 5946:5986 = 1.08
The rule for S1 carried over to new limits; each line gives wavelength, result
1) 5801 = 7.635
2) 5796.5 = 7.488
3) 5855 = 6.768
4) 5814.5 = 6.367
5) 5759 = 6.868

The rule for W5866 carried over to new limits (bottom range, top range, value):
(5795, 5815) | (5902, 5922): 0.94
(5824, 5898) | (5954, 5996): 1.09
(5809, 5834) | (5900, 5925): 0.96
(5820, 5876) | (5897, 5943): 0.96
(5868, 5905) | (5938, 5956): 1.08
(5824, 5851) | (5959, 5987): 1.05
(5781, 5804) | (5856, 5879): 1.00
